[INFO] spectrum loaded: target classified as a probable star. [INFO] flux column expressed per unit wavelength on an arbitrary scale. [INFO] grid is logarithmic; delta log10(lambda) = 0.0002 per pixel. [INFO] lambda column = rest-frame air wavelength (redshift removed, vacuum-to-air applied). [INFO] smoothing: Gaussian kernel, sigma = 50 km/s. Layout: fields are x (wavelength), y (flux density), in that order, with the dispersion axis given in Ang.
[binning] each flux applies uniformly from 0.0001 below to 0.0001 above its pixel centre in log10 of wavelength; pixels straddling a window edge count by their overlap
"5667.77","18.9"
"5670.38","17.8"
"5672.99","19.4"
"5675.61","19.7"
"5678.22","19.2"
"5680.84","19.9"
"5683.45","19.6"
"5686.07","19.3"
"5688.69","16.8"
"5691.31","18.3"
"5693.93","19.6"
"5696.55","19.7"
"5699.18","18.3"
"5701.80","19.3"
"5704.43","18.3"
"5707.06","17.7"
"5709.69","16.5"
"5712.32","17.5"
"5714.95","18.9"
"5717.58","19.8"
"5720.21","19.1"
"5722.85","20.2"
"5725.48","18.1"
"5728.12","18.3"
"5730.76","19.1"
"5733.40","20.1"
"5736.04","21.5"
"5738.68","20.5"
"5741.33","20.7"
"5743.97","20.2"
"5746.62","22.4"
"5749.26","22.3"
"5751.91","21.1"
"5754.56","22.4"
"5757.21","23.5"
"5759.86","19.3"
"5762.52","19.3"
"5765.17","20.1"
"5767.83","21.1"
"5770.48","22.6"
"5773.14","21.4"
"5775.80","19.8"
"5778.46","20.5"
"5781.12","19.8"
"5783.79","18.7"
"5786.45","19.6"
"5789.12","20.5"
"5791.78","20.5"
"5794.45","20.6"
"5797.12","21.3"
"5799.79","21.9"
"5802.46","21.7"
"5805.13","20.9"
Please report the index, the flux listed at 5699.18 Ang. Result 18.3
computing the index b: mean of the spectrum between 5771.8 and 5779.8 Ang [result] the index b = 20.6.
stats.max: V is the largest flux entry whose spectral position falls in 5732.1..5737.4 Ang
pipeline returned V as 21.5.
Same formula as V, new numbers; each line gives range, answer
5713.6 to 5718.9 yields 19.8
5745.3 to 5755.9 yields 22.4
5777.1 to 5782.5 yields 20.5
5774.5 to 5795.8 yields 20.6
